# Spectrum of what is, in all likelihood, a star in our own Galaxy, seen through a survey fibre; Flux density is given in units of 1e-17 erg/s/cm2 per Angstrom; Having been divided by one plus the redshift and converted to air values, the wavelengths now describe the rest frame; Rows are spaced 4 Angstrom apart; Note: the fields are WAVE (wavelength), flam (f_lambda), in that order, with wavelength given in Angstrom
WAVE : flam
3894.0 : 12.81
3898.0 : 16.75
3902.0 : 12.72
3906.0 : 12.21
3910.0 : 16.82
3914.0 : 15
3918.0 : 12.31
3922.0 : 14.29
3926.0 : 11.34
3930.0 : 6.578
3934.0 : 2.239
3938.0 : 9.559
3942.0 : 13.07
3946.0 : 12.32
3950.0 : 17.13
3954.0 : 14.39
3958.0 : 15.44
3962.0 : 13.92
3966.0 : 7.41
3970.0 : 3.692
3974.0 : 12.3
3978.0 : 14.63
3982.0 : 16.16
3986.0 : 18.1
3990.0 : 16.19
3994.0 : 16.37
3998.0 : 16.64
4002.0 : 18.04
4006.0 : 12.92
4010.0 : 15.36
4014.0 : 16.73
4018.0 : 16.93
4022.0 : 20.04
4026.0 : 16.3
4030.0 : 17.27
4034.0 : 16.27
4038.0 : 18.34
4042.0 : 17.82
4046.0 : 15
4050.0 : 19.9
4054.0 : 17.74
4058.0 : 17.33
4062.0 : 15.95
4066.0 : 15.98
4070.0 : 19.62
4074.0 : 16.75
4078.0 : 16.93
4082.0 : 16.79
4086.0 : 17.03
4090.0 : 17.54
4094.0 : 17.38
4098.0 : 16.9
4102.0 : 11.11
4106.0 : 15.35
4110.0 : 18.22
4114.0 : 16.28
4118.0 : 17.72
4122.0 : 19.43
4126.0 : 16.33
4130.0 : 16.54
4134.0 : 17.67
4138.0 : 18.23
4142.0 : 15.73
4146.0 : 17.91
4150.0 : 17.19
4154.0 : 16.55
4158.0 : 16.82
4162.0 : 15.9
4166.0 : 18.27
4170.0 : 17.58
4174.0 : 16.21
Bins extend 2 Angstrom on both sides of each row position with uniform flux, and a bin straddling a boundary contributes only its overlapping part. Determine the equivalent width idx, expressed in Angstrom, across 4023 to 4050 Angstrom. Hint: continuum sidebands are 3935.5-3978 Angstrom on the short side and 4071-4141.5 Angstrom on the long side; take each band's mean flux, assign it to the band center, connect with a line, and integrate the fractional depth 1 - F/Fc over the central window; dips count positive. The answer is -4.9 Angstrom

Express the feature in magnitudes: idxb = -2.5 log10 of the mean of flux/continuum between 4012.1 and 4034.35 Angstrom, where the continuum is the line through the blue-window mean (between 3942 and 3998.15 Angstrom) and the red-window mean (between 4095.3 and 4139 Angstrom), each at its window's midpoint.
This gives -0.17 mag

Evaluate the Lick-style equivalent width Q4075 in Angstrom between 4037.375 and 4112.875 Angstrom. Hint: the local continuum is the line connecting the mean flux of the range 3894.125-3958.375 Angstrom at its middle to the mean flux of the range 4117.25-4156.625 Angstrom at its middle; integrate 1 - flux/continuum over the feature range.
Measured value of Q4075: -4.8 Angstrom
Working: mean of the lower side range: 12.6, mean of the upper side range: 17.3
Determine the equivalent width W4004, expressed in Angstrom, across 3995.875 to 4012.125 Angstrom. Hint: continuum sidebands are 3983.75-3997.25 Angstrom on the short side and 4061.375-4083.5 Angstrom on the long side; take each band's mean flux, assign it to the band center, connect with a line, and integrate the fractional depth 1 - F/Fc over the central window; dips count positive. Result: 1.09 Angstrom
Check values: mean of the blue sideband 16.9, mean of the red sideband 17.1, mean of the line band 15.8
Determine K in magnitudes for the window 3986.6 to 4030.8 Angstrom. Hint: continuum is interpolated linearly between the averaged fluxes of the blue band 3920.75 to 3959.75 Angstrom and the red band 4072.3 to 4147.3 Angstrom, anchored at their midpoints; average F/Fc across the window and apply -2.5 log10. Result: -0.21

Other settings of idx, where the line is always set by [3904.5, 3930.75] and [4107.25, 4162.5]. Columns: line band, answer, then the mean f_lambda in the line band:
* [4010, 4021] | -1.5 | 16.9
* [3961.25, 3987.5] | 3.7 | 12.1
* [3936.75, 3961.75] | -0.4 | 13.8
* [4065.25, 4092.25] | -2.0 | 17.3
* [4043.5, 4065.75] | -2.1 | 17.1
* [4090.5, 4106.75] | 1.1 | 15.4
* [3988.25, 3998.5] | -1.4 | 16.4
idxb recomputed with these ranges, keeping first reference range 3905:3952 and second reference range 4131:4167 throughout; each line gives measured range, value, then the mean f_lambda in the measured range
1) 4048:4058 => -0.24 mag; 18.5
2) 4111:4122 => -0.08 mag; 17.6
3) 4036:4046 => -0.20 mag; 17.5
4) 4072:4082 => -0.10 mag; 16.8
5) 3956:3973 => 0.23 mag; 10.2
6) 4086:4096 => -0.11 mag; 17.4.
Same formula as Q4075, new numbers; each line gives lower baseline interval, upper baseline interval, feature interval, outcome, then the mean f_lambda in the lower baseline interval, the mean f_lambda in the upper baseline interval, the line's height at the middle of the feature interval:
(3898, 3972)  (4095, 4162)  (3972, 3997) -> -4.9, 11.8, 16.7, 13.1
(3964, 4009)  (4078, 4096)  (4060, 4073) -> -0.5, 13.9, 17.2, 16.5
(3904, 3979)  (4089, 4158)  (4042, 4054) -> -2.3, 11.8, 16.8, 14.7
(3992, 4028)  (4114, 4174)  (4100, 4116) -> 1.7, 16.6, 17.2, 17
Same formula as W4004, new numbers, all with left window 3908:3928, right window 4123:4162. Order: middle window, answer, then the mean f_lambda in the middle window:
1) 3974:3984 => 0.00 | 14.8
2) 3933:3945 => 4.32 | 9.13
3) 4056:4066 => -0.38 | 16.5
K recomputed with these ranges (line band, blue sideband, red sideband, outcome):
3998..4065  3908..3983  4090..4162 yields -0.19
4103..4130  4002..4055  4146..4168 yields 0.00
